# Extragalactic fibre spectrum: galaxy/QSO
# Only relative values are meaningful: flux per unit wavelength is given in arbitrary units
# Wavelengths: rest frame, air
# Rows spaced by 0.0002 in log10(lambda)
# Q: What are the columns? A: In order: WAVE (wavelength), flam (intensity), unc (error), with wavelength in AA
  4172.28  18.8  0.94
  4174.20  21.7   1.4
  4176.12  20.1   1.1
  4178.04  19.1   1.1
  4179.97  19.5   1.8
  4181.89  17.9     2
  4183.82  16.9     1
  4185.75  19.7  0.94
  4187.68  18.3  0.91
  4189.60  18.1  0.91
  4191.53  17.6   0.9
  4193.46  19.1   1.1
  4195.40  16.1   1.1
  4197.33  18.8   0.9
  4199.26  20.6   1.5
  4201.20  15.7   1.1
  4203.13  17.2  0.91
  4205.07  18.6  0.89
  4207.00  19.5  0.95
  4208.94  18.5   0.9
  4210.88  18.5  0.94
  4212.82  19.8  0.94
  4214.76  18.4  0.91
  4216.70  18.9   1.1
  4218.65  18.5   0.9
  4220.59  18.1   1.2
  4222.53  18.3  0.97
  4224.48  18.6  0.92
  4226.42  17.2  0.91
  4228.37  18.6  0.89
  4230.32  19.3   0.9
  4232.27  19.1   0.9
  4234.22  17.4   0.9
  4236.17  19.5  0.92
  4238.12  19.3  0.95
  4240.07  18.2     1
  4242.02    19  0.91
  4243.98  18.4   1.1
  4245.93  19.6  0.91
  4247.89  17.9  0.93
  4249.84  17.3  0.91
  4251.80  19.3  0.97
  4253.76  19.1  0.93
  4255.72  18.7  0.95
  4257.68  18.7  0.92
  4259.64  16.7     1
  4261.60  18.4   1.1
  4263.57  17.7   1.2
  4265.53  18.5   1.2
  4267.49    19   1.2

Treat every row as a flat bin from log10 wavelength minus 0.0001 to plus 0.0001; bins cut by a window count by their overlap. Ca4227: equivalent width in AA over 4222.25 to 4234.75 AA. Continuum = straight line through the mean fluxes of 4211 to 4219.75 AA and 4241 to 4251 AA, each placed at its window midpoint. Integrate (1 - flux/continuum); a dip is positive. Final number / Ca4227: 0.19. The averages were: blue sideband 18.8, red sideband 18.5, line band 18.4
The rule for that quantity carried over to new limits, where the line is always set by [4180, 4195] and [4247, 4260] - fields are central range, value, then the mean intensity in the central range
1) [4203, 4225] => -0.4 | 18.6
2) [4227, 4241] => -0.3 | 18.7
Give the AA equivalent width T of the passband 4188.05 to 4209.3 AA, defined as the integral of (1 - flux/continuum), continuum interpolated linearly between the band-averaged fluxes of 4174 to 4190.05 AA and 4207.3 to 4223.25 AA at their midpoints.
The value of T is 0.7 AA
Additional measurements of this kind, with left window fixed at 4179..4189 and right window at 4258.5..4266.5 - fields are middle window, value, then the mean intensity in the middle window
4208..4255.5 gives -1.4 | 18.6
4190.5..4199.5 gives 0.0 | 18.3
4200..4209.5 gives 0.2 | 17.9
